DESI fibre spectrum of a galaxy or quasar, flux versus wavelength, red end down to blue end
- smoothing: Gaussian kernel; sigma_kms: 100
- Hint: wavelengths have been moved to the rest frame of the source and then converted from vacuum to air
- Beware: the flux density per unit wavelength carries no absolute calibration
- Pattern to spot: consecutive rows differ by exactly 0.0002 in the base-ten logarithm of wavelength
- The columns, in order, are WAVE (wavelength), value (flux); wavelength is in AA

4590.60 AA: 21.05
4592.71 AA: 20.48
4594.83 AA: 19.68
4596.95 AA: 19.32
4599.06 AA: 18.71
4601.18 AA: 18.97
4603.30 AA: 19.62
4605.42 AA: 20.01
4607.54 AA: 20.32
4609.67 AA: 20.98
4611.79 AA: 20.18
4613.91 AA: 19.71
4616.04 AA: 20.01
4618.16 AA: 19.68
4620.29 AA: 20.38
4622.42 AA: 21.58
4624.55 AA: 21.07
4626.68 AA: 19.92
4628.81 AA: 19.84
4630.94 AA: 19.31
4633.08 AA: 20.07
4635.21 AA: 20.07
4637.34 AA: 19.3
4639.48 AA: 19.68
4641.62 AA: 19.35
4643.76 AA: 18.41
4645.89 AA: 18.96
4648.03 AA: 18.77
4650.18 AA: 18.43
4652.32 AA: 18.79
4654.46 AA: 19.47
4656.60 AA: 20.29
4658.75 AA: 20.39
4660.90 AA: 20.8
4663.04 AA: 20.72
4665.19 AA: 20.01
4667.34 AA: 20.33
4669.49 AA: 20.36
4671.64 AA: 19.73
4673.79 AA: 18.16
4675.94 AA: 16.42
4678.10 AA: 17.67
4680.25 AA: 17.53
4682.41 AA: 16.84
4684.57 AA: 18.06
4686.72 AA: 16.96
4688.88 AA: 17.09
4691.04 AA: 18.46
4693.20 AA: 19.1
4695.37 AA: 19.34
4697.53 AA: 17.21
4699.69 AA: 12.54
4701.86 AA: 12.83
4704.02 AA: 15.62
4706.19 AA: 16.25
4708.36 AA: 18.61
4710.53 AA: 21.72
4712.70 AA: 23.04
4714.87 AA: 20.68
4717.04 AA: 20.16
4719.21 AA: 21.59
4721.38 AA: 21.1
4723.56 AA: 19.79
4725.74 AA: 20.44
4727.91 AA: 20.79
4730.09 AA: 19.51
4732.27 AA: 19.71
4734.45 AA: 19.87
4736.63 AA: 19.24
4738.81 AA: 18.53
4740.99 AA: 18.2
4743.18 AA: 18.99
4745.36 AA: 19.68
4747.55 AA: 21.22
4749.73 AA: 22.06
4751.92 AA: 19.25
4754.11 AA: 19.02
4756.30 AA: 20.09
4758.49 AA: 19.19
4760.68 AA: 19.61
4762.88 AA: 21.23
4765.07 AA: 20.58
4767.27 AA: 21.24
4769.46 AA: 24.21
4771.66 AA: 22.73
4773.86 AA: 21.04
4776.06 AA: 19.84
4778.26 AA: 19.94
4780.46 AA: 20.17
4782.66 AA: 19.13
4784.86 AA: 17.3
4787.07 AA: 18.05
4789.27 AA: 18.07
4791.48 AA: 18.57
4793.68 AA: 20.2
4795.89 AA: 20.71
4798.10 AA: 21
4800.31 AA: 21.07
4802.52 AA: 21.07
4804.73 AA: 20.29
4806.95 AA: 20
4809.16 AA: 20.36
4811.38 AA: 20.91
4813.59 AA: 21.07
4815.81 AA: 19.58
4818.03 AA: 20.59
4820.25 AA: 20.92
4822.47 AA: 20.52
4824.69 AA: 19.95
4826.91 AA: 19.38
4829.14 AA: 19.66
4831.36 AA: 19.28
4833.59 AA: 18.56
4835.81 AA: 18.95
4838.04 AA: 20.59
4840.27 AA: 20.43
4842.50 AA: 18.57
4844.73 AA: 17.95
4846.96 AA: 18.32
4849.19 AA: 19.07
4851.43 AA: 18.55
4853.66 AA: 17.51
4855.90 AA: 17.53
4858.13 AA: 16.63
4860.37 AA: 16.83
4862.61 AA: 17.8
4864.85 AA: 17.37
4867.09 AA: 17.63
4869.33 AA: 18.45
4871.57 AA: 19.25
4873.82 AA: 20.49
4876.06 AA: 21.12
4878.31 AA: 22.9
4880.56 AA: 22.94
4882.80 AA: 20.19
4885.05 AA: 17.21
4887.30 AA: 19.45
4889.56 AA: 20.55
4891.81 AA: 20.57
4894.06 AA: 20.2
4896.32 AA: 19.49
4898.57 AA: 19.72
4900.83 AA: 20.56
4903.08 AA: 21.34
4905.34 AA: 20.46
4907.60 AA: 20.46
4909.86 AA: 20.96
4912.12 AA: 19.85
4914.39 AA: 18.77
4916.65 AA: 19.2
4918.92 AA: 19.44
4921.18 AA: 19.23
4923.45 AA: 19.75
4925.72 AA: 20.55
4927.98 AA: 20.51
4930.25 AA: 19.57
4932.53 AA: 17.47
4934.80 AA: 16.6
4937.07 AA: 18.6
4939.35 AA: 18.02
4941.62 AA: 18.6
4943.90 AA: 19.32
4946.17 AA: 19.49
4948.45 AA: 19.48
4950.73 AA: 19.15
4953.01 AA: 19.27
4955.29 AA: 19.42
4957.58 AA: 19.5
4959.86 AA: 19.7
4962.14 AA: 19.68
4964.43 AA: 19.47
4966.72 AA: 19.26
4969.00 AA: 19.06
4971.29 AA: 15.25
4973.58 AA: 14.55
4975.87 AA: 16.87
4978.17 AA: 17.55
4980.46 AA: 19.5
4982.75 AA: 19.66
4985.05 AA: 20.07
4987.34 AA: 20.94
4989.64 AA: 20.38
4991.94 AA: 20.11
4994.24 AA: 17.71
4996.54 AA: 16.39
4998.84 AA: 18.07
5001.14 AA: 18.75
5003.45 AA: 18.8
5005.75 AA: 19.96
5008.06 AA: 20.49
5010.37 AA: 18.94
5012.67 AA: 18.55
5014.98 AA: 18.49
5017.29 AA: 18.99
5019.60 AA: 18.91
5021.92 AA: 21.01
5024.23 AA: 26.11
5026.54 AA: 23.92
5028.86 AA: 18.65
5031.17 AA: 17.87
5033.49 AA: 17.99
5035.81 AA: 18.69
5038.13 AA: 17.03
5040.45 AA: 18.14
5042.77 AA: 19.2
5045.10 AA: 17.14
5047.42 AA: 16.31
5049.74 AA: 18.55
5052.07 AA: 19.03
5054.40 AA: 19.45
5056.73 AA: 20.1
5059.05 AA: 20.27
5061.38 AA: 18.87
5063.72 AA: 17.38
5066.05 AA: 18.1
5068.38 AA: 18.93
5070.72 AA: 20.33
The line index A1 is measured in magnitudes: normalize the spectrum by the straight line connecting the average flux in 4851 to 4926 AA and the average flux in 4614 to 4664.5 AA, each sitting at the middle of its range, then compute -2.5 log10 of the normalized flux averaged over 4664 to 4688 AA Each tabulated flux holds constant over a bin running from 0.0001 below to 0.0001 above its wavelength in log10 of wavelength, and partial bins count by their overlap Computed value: 0.08 mag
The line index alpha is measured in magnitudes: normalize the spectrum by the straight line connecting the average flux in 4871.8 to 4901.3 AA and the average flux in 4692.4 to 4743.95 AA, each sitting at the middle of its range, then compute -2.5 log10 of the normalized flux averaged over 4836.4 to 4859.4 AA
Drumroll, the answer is 0.09 mag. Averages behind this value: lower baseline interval 19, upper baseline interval 20.4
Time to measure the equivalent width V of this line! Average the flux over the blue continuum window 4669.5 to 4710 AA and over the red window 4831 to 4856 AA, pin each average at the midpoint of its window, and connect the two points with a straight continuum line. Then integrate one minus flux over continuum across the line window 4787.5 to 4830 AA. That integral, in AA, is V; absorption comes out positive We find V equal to -3.9 AA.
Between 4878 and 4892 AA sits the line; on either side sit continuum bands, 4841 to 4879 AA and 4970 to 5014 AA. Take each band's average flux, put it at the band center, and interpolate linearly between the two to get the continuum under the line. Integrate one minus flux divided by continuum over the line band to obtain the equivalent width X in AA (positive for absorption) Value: -1.4 AA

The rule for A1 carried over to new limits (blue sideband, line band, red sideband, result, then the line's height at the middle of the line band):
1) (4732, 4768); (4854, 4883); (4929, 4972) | 0.008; 19.2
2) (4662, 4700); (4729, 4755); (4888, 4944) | -0.058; 18.6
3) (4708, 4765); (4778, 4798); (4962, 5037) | 0.042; 19.9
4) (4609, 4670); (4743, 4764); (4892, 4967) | -0.019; 19.7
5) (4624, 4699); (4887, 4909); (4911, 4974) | -0.076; 18.9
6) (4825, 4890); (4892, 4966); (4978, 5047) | -0.020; 19.2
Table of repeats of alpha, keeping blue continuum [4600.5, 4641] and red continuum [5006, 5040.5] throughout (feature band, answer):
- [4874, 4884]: -0.10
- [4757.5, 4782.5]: -0.05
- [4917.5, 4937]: 0.03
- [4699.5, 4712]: 0.19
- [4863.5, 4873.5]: 0.08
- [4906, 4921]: 0.00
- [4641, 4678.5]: 0.04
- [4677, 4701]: 0.16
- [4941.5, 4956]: 0.02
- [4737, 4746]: 0.06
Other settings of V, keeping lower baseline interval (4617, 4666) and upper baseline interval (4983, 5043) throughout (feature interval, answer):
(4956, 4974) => 0.9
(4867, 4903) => -1.1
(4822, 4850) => 0.4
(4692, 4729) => 1.6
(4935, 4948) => 0.5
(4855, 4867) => 1.4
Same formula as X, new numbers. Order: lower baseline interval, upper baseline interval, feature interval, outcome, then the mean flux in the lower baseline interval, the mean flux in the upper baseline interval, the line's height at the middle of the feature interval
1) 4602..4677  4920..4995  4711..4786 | -3.1 AA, 19.7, 18.9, 19.5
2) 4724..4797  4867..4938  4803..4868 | 2.4 AA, 20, 19.8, 19.9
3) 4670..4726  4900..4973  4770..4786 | -1.3 AA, 18.3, 19.3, 18.6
